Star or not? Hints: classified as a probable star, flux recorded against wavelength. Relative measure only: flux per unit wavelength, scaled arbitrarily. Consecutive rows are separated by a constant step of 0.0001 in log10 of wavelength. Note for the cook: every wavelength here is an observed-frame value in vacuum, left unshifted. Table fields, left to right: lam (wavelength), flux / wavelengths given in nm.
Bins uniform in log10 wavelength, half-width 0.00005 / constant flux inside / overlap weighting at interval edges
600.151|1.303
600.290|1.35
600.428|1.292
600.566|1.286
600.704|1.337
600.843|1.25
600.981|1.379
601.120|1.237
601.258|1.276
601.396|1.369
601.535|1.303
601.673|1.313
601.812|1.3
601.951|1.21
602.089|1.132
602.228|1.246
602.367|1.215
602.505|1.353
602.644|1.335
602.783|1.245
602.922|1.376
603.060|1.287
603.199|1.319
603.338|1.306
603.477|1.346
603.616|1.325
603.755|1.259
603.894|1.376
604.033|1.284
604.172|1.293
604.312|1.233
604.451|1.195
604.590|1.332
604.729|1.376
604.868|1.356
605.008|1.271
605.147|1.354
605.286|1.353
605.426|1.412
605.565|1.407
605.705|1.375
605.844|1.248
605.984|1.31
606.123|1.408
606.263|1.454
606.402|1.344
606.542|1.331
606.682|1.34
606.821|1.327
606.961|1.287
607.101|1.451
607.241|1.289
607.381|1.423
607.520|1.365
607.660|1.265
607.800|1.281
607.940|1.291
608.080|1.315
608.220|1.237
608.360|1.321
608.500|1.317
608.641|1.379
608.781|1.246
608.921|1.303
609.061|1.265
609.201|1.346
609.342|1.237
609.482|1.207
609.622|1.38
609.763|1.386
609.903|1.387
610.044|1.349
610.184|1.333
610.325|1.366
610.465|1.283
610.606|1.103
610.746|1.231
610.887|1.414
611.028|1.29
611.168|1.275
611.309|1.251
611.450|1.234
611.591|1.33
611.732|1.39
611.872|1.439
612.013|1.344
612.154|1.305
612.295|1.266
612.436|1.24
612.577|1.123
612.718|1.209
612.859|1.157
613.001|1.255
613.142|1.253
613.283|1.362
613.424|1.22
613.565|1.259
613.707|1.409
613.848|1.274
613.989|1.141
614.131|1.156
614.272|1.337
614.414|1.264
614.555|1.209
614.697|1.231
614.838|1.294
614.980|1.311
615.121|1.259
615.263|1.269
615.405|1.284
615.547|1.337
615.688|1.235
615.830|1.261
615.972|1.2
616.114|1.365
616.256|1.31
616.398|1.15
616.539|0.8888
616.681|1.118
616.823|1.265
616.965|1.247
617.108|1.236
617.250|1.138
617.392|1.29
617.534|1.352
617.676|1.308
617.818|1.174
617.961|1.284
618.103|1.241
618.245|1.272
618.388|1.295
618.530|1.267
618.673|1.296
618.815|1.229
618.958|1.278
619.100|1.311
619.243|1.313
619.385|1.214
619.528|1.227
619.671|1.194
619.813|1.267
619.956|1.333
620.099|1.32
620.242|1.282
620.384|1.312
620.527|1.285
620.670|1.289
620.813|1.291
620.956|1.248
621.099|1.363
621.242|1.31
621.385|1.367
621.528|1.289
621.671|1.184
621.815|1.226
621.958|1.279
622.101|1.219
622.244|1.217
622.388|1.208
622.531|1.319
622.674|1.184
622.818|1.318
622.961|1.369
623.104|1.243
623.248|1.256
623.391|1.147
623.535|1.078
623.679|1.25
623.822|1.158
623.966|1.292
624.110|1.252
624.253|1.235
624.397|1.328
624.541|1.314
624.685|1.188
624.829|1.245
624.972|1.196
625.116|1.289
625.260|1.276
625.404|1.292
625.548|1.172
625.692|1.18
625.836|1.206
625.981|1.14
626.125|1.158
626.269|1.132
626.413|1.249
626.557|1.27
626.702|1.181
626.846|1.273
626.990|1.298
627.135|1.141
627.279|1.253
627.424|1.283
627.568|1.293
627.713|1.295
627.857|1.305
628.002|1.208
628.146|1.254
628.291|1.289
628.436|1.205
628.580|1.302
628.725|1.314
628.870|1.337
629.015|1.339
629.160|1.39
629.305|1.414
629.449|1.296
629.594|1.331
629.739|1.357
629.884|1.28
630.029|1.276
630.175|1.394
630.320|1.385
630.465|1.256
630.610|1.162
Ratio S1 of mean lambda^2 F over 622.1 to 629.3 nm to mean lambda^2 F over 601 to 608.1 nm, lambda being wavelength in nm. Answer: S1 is 1.0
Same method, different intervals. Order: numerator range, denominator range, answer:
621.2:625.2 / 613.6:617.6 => 1.03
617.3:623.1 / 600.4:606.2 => 1.03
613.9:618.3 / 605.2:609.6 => 0.96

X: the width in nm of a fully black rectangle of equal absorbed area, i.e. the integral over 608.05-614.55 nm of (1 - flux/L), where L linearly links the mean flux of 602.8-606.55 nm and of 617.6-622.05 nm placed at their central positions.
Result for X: 0.10 nm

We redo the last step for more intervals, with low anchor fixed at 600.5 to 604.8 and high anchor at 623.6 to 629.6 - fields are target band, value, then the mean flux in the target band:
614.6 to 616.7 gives 0.06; 1.24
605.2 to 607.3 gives -0.11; 1.36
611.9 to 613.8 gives 0.02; 1.27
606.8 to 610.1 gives -0.09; 1.32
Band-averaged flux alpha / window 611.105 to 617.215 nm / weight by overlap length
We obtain 1.25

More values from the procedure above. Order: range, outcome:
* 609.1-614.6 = 1.28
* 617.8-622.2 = 1.27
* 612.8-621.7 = 1.26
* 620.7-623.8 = 1.25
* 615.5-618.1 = 1.23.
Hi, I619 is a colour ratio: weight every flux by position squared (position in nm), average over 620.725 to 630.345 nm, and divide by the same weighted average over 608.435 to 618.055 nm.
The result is 1.0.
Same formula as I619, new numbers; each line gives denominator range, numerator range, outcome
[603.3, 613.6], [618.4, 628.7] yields 1.01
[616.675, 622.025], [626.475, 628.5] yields 1.01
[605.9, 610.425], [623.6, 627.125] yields 0.98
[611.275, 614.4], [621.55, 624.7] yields 1.01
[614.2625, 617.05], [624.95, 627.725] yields 1.03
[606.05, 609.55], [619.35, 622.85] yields 1.00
